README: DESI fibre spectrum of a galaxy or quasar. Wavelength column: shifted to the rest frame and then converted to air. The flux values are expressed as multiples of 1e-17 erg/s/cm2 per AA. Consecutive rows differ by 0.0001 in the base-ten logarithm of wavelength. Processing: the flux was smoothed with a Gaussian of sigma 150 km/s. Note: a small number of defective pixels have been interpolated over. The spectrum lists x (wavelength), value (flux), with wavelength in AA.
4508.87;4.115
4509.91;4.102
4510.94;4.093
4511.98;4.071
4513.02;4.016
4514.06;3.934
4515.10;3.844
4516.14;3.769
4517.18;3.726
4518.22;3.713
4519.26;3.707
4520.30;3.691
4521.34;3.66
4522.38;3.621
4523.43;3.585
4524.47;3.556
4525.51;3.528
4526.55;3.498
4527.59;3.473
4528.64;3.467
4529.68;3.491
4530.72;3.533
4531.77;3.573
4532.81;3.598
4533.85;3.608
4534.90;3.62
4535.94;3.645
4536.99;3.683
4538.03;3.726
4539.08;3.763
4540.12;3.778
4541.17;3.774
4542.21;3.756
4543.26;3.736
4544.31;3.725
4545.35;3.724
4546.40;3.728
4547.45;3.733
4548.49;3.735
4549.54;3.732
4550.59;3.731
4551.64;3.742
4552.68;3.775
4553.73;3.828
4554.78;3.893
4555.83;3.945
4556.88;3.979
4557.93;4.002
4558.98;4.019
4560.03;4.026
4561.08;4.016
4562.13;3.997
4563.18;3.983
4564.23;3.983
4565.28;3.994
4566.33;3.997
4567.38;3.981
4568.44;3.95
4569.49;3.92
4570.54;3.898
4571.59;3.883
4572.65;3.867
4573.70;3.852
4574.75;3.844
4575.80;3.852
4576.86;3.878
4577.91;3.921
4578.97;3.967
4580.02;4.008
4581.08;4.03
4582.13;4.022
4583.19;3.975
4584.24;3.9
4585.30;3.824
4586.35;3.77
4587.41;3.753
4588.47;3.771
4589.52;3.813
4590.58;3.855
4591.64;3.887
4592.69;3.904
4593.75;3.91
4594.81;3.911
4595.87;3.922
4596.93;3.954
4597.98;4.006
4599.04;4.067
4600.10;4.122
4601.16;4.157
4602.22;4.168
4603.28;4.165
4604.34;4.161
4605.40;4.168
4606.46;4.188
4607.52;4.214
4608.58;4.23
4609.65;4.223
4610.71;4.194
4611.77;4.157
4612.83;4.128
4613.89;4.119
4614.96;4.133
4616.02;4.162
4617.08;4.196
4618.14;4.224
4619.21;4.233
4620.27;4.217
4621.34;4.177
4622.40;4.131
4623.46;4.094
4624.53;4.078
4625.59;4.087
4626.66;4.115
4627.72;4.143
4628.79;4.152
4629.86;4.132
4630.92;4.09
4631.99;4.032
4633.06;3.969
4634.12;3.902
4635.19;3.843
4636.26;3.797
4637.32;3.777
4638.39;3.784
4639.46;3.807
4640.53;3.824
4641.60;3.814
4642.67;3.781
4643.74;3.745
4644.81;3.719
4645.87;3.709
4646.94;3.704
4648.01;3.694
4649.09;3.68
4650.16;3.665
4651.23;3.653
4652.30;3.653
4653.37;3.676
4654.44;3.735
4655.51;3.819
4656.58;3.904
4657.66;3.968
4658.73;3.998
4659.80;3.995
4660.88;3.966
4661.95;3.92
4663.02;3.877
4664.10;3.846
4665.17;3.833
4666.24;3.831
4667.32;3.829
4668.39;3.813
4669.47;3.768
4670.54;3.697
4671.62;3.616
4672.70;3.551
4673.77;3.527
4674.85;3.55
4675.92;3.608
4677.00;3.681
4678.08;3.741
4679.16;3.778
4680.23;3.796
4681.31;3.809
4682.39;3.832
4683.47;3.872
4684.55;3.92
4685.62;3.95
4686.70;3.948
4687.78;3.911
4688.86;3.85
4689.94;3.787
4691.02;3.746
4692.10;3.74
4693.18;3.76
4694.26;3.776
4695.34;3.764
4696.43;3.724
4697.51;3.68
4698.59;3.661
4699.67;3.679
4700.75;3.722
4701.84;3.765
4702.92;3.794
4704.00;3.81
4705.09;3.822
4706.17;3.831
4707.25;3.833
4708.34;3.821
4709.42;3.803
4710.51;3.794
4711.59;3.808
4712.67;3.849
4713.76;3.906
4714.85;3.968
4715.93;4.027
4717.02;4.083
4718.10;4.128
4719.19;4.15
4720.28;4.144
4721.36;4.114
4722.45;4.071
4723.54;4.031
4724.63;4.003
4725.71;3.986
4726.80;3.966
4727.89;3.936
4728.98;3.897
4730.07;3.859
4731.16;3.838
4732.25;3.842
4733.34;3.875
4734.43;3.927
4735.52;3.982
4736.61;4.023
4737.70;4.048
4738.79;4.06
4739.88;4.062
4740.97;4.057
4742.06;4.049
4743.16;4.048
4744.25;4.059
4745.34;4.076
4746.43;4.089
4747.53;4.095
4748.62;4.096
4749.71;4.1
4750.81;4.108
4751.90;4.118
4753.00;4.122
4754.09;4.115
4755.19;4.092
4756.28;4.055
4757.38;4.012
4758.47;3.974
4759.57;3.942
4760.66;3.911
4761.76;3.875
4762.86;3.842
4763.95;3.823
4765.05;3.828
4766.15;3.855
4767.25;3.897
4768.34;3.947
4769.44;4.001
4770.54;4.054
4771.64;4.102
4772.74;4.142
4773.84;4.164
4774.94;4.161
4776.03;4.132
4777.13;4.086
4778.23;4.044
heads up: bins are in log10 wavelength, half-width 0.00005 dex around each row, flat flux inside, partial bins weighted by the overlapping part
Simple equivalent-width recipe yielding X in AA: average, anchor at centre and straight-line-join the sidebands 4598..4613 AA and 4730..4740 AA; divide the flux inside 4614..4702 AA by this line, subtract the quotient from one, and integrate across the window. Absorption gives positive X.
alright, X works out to 4.8 AA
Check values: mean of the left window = 4.16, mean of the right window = 3.95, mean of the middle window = 3.86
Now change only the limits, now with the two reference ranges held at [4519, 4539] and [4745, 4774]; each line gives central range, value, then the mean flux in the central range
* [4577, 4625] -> -4.16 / 4.05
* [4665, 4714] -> 1.43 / 3.77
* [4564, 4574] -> -0.73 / 3.93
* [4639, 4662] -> 0.15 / 3.79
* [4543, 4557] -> -0.58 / 3.78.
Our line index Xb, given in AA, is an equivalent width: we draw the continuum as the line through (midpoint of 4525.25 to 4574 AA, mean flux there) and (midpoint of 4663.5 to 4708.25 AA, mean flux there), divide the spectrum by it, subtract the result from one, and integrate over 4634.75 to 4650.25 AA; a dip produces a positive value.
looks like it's 0.1 AA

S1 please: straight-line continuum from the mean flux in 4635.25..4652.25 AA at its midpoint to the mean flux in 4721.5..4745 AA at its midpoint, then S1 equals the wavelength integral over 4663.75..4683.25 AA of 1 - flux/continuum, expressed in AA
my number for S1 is 0.5 AA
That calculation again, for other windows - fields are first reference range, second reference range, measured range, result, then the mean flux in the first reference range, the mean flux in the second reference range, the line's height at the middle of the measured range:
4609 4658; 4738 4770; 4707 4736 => 0.32 AA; 3.95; 4.01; 4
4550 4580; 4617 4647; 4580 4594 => 0.20 AA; 3.92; 3.98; 3.94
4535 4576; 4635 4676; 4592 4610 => -1.27 AA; 3.85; 3.77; 3.81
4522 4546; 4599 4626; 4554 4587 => -0.54 AA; 3.63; 4.16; 3.88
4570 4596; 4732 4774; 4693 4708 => 0.81 AA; 3.89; 4.01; 3.97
